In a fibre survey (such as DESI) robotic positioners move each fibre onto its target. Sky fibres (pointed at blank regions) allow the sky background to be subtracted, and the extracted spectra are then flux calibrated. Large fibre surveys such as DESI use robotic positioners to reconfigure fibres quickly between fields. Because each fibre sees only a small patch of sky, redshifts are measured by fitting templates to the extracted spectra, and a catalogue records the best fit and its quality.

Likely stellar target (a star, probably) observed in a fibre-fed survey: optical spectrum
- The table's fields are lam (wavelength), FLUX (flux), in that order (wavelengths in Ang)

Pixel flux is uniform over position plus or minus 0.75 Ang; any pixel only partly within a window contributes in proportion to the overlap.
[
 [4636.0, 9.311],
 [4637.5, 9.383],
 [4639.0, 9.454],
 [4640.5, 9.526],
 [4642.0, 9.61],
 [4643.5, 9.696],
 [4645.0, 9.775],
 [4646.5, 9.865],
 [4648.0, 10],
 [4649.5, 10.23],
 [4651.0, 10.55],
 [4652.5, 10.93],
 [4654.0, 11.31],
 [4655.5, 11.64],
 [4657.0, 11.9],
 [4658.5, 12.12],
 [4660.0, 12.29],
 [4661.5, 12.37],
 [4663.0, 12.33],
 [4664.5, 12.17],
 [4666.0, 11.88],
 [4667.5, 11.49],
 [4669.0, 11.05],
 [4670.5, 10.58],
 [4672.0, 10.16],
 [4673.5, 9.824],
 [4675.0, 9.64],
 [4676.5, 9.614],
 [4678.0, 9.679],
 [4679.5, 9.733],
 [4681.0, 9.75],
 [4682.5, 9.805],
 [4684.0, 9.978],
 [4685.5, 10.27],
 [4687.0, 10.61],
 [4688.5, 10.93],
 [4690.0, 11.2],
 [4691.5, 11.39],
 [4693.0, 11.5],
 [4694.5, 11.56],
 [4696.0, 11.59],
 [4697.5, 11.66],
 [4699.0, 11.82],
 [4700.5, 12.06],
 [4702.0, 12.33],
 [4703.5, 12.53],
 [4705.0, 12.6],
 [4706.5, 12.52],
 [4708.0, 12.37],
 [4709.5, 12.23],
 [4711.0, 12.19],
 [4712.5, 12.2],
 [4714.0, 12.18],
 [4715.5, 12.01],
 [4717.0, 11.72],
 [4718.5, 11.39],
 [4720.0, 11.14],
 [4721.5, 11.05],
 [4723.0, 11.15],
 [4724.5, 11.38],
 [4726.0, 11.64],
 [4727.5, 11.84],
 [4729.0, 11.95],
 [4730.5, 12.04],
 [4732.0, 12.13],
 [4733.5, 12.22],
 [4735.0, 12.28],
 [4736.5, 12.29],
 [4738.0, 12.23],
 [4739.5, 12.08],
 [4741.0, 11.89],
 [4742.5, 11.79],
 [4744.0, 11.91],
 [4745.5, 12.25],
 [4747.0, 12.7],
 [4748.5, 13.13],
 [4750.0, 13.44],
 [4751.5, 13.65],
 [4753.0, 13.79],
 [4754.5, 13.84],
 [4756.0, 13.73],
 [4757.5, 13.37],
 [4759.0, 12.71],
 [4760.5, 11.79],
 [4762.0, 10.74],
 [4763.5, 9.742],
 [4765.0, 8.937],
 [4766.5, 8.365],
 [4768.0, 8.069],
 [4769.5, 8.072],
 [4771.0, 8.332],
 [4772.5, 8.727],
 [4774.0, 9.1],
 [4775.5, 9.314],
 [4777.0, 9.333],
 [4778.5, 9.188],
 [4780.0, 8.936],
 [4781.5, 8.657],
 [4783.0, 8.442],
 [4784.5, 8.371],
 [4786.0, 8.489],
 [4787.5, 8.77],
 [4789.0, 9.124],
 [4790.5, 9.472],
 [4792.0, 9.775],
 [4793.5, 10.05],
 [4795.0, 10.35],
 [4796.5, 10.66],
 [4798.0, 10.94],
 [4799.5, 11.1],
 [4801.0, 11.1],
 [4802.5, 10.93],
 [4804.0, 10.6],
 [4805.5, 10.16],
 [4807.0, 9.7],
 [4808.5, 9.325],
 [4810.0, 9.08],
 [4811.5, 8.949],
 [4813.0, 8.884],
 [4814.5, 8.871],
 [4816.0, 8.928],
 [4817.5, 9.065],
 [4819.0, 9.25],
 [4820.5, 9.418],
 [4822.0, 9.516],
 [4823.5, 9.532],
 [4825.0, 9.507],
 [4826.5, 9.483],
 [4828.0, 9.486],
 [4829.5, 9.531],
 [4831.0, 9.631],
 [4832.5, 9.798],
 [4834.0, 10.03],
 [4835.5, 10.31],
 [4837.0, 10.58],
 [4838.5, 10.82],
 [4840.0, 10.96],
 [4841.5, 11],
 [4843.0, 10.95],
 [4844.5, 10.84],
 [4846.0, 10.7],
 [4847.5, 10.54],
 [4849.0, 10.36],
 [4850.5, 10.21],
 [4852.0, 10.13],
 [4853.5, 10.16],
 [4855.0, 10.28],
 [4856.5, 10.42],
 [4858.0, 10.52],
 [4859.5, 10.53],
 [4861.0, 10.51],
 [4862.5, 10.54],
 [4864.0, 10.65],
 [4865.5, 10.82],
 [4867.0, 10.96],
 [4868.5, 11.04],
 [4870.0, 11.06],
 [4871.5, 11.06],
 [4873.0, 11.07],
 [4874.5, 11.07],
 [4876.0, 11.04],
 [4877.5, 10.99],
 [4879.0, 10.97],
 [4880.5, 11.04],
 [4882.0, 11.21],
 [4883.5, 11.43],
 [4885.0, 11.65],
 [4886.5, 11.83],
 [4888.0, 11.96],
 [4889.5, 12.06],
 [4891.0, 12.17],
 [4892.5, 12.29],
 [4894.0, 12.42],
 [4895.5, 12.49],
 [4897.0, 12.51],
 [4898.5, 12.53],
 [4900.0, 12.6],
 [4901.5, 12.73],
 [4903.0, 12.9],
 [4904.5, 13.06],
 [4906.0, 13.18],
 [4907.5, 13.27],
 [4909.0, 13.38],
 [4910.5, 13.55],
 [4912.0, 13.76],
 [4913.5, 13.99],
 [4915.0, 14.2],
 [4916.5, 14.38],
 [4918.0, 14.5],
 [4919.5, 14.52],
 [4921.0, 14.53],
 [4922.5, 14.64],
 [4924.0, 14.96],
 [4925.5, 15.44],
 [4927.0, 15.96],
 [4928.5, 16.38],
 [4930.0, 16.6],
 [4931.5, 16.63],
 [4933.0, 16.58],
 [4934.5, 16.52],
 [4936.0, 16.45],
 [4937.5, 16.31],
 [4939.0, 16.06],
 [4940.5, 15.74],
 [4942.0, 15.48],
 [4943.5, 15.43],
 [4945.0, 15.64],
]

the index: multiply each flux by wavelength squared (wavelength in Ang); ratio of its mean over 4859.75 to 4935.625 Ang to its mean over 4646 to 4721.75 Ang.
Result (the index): 1.3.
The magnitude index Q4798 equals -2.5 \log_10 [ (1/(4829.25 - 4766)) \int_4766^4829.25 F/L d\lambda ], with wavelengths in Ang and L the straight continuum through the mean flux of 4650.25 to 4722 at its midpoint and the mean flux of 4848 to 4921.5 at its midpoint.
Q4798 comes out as 0.24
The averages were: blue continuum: 11.3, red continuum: 11.9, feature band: 9.37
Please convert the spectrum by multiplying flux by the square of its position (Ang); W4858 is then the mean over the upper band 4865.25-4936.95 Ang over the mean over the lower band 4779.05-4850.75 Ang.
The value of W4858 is 1.4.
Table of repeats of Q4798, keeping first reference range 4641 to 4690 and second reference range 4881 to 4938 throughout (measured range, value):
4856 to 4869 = 0.23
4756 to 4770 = 0.15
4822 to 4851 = 0.25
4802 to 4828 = 0.31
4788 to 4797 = 0.24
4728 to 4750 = -0.06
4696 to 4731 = -0.06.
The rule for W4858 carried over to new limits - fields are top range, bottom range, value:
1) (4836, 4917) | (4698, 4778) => 1.06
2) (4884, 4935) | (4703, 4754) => 1.22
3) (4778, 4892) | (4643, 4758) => 0.93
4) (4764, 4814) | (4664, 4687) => 0.95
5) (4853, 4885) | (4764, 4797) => 1.25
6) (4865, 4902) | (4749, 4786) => 1.18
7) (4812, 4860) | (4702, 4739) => 0.88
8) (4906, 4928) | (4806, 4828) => 1.61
